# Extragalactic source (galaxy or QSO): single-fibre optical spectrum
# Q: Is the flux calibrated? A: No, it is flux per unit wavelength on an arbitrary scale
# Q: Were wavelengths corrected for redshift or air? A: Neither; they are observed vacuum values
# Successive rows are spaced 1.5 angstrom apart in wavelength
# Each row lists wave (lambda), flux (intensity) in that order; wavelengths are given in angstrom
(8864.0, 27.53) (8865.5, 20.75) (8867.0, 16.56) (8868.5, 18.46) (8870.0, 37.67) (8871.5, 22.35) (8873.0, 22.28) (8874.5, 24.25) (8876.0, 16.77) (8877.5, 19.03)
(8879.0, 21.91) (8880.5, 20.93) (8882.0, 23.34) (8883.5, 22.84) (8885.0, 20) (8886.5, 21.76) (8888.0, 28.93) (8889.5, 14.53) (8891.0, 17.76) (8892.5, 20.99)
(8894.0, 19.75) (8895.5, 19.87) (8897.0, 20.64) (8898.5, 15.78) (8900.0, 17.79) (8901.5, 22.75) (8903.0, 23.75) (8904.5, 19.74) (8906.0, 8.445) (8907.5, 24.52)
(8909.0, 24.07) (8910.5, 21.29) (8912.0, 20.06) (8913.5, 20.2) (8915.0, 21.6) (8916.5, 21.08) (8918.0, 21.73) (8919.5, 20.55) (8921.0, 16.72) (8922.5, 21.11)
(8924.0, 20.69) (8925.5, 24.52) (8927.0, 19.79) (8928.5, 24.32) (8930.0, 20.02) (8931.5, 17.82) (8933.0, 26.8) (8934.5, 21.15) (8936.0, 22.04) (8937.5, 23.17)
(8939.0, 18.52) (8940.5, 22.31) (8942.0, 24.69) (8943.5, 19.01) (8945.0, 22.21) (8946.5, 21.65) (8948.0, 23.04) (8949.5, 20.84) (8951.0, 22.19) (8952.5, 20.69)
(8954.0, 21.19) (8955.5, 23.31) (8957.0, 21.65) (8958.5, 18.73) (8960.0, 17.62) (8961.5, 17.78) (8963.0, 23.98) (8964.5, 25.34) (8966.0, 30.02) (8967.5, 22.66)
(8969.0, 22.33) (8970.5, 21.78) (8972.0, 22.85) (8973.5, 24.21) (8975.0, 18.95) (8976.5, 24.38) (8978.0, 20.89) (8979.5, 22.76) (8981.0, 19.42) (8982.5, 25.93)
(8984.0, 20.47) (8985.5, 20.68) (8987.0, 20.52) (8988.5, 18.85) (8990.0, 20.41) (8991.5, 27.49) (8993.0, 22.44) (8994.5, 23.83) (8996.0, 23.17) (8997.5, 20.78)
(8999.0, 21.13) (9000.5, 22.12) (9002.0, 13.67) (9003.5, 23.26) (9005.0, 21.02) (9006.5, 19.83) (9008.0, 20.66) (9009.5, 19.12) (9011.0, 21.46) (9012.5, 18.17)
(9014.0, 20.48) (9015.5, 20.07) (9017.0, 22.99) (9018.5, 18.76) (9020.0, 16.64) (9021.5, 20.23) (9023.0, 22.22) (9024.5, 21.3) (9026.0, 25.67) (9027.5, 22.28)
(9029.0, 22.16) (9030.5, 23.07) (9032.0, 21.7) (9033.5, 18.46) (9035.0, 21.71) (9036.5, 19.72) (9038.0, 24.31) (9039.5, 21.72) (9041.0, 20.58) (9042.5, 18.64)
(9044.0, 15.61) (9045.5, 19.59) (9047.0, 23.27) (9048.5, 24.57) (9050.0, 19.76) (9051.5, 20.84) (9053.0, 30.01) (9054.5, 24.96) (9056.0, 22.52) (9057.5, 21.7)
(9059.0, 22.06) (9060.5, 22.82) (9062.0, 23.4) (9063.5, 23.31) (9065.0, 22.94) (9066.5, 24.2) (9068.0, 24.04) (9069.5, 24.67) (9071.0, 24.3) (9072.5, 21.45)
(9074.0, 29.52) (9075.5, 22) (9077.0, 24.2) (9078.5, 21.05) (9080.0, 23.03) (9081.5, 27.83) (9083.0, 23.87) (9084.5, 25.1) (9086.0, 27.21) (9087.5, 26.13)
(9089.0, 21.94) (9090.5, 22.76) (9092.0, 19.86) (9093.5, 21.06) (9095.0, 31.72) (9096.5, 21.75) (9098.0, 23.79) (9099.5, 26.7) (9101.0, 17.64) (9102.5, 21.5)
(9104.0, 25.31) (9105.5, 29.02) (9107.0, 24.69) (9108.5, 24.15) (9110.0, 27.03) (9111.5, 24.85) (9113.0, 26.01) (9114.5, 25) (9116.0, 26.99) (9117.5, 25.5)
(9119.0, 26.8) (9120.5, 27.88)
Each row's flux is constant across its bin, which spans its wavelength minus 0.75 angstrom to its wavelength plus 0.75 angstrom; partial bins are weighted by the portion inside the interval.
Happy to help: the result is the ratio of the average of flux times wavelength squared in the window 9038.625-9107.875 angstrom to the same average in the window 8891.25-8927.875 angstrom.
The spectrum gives 1.19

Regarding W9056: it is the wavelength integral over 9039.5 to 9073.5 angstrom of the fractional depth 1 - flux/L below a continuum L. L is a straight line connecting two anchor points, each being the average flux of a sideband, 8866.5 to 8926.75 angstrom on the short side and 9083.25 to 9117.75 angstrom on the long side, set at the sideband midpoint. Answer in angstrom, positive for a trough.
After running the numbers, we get 1.8 angstrom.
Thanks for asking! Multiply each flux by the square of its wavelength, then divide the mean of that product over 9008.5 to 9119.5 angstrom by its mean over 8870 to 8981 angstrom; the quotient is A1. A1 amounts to 1.11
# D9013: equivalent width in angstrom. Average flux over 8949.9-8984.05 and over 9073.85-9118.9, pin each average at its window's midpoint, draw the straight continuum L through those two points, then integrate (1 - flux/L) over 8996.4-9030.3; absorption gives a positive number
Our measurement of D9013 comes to 3.41 angstrom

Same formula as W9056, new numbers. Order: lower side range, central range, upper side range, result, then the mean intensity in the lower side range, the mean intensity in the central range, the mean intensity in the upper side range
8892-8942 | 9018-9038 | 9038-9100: 1.3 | 20.8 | 21.2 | 23.3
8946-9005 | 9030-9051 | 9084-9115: 2.1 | 21.9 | 20.9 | 24.4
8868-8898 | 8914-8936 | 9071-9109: 0.9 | 21.7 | 21.3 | 24.1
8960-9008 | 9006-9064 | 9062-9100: 4.2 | 21.9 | 21.4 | 24.1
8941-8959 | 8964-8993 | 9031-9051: -1.7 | 21.6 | 22.6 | 20.8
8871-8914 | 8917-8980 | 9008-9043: -3.3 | 20.6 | 21.8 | 20.9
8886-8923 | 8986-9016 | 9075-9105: 1.5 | 20.2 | 20.9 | 23.8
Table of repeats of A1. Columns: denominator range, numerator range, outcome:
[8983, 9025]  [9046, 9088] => 1.17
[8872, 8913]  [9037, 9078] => 1.15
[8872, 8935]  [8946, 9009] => 1.07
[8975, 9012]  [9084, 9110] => 1.16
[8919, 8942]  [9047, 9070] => 1.13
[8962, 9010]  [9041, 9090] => 1.08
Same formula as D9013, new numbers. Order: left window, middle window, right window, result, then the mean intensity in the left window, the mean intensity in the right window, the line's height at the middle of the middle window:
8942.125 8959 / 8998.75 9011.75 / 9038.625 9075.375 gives 1.1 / 21.5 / 22.8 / 22.1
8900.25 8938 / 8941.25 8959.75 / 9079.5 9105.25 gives 0.1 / 21.1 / 24.1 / 21.6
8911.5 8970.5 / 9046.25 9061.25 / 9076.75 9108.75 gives 0.1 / 21.6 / 24.1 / 23.5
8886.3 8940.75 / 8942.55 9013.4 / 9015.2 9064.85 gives -1.2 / 20.7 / 21.7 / 21.2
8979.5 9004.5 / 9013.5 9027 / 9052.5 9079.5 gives 0.9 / 21.5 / 23.8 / 22.4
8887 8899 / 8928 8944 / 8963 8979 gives 0.0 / 19.9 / 23.4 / 21.8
